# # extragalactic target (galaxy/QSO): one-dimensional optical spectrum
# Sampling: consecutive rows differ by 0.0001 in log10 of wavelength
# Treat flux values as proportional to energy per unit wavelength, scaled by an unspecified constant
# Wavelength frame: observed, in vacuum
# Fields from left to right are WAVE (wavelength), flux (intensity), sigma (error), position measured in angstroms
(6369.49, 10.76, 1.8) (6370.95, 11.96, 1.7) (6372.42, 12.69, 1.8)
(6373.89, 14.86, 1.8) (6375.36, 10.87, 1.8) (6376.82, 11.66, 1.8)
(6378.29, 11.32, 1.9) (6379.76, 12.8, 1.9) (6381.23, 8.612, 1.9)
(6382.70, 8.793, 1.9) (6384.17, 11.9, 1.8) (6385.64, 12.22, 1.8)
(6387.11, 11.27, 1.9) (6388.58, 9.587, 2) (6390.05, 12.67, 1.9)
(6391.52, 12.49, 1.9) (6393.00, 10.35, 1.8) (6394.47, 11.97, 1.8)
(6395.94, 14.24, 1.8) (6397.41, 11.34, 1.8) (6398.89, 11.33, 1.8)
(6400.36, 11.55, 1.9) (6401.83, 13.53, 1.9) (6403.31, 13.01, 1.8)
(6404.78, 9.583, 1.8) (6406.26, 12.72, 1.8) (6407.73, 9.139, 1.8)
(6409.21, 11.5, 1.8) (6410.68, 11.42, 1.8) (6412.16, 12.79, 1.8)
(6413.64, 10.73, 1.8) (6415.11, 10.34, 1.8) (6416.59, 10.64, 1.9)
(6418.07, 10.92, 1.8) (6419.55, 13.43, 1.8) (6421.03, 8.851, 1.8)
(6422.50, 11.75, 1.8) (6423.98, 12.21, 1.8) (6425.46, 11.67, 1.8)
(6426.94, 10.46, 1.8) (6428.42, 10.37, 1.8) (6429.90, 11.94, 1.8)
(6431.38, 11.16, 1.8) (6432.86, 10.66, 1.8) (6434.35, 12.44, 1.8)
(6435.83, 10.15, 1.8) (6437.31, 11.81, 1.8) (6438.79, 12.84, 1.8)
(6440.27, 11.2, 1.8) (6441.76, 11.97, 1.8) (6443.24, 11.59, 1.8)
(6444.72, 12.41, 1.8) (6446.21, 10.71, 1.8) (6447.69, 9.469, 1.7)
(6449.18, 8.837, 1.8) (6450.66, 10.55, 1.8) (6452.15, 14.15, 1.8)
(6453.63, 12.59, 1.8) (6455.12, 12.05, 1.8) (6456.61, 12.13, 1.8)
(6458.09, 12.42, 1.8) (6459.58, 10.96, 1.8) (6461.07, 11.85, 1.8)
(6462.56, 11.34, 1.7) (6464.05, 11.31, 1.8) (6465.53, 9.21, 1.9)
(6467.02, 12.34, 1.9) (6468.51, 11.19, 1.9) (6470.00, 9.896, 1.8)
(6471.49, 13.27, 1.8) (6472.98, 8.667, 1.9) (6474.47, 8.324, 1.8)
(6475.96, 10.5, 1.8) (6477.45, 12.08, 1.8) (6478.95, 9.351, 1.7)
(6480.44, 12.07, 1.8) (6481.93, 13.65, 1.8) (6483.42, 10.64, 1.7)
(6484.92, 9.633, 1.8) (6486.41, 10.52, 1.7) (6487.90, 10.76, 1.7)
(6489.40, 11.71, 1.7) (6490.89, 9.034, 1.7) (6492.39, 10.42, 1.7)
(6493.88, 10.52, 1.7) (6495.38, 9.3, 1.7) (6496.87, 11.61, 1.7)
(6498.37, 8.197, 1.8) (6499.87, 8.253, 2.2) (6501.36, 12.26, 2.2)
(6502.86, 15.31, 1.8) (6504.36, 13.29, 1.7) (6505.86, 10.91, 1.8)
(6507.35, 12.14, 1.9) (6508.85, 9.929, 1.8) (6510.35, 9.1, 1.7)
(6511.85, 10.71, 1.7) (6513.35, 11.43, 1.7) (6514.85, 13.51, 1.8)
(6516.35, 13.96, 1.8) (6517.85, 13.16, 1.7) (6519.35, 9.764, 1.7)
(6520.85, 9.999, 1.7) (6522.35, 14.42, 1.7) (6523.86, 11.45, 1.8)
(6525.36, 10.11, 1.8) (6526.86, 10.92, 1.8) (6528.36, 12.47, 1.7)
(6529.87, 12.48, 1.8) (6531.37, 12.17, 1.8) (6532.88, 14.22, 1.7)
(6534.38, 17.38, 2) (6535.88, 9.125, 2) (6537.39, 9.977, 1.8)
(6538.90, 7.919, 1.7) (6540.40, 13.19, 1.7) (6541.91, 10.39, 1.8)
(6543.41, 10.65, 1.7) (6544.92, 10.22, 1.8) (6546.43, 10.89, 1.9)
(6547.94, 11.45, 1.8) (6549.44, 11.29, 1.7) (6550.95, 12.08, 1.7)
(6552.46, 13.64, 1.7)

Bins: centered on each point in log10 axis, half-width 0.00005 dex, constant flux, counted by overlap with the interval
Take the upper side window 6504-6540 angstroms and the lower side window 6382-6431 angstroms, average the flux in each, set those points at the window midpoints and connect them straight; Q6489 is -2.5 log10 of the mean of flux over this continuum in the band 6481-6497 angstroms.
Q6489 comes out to 0.09 mag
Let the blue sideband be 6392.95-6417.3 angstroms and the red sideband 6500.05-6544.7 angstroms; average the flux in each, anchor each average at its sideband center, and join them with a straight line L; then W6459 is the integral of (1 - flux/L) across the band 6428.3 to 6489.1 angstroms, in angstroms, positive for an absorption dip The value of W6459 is 2.3 angstroms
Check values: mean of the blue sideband 11.6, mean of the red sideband 11.7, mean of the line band 11.2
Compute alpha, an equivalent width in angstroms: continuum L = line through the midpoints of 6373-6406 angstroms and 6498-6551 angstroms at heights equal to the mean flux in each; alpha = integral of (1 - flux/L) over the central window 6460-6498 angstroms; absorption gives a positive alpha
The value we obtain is 2.73 angstroms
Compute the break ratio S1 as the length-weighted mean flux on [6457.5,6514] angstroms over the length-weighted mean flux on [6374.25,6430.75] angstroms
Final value 0.96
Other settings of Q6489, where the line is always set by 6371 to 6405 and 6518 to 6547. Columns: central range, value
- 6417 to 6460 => 0.02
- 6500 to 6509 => -0.06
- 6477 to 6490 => 0.04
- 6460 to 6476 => 0.08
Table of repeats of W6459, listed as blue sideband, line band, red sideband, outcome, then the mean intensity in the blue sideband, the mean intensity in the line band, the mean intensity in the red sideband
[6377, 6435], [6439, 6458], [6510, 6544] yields -0.1 angstroms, 11.4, 11.5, 11.7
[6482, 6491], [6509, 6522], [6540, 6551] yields -0.6 angstroms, 10.7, 11.5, 11.2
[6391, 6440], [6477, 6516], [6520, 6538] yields 2.8 angstroms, 11.5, 11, 12.1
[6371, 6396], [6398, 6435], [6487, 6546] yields 0.6 angstroms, 11.6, 11.4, 11.3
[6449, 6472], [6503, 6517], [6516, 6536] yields 0.4 angstroms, 11.6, 11.8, 12.3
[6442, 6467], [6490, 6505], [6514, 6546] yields 1.0 angstroms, 11.4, 10.8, 11.8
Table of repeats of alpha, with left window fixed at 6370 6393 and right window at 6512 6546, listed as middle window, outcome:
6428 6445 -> 0.1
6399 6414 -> -0.1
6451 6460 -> -0.6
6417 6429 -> 0.4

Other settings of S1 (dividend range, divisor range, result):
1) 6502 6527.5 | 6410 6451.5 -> 1.05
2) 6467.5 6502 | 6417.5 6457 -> 0.92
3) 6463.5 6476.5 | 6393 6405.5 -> 0.88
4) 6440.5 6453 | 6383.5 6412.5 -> 0.96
